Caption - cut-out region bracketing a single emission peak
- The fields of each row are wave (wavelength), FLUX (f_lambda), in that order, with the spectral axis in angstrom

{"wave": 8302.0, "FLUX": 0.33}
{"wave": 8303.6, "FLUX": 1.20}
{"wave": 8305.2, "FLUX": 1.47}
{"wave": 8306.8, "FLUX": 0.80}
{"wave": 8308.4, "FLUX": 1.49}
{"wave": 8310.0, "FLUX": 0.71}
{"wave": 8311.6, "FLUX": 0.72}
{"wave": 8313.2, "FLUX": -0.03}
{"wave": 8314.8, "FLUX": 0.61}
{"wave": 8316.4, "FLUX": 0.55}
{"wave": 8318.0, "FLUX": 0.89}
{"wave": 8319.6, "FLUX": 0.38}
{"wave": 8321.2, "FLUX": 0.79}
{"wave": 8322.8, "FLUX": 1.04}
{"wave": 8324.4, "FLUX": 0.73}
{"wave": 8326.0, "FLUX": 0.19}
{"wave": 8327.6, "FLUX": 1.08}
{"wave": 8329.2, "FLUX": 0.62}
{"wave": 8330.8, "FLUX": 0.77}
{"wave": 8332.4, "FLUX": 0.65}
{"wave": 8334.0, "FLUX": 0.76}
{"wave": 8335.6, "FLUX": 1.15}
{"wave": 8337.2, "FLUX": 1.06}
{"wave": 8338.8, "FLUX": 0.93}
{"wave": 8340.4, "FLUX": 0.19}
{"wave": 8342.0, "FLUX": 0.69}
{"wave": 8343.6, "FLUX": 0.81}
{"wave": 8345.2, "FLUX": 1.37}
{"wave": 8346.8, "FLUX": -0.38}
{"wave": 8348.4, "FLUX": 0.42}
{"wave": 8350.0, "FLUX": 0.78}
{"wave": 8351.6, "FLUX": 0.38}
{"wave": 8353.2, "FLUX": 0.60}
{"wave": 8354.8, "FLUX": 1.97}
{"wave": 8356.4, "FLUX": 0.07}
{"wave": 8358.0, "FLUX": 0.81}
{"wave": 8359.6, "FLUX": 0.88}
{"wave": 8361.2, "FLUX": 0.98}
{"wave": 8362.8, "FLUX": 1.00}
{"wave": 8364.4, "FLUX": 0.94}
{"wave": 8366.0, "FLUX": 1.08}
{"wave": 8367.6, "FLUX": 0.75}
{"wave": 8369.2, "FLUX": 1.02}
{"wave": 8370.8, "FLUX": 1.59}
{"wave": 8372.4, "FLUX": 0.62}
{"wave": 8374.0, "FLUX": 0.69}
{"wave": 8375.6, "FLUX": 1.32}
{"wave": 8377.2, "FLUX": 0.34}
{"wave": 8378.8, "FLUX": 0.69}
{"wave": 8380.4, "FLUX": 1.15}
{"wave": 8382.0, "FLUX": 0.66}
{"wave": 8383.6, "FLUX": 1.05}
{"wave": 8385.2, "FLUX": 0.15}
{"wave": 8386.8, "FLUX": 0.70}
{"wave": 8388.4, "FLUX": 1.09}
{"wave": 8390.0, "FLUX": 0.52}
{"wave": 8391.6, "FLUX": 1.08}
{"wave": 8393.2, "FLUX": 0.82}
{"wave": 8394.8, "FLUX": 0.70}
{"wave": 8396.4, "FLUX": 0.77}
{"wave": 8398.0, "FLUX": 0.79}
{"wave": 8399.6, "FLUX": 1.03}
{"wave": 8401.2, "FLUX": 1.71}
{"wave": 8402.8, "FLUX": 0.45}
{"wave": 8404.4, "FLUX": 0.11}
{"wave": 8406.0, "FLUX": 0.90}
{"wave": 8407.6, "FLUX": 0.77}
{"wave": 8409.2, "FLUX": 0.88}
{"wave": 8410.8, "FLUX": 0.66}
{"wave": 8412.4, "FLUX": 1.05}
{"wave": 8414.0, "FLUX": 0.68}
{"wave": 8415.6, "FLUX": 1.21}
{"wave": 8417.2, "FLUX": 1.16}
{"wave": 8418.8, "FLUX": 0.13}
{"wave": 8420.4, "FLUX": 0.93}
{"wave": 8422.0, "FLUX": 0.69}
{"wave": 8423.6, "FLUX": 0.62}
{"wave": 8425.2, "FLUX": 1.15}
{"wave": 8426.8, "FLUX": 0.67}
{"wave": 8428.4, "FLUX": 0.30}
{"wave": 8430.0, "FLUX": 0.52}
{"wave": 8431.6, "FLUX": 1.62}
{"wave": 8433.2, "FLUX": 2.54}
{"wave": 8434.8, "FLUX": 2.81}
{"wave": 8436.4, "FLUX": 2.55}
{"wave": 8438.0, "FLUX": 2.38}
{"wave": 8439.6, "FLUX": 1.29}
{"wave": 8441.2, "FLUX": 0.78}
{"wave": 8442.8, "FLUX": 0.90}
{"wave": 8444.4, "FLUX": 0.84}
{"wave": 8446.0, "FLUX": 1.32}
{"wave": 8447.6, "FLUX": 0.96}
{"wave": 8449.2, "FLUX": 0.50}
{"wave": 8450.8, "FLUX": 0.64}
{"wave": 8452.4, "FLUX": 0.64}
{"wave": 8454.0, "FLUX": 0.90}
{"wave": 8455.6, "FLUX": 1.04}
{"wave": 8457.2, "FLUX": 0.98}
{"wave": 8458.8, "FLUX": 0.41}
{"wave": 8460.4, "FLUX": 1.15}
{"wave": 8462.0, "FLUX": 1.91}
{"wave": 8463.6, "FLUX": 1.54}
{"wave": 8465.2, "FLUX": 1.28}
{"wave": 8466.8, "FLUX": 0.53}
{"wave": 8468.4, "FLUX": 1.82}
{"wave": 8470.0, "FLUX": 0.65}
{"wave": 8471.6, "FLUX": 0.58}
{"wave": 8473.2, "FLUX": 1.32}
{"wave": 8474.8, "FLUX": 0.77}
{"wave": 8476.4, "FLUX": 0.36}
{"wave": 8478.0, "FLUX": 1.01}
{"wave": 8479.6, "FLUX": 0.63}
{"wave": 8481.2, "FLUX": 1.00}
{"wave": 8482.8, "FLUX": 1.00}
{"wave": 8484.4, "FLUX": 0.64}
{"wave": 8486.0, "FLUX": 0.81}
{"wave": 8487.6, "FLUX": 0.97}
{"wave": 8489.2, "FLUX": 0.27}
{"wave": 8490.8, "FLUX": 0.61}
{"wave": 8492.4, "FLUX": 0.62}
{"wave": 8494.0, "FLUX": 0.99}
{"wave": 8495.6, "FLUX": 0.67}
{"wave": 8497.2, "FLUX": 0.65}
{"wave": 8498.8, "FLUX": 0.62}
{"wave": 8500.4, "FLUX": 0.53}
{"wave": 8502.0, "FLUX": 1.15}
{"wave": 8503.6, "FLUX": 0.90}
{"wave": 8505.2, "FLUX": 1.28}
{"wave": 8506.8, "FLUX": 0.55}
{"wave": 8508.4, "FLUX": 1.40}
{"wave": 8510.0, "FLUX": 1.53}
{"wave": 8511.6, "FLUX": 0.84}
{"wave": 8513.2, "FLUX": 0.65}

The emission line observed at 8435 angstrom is Halpha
